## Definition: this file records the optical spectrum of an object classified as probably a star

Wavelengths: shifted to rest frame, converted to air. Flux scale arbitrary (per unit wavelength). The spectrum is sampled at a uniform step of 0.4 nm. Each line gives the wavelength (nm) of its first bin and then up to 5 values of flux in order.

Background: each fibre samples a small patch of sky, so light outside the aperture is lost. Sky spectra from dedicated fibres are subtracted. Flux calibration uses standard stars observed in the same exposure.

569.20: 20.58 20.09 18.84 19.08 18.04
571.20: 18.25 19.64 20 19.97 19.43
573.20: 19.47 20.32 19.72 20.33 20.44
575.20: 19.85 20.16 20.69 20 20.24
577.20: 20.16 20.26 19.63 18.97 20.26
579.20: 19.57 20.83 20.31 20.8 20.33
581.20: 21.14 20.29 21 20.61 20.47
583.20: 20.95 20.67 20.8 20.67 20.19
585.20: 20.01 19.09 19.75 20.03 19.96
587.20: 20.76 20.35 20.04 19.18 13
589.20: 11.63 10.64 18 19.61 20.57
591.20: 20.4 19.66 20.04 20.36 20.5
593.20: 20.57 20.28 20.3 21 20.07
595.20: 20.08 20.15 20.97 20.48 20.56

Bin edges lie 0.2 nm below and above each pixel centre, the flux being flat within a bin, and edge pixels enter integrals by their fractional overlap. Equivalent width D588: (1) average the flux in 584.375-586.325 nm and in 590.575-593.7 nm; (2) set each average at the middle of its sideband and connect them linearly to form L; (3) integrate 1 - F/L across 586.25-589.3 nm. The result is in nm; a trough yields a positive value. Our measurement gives 0.26 nm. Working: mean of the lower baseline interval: 19.9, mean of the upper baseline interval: 20.3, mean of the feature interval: 18.3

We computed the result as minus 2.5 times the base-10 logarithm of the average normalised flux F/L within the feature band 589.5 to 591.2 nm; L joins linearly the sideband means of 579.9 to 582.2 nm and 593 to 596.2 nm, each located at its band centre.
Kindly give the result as 0.14 mag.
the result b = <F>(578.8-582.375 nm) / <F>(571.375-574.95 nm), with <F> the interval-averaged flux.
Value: 1.0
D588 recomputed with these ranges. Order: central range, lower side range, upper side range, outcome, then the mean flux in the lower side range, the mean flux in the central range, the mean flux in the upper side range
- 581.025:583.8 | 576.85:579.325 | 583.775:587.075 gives -0.10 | 19.8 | 20.7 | 20.1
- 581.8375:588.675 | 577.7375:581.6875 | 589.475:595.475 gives -0.08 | 20.2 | 20.2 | 19.6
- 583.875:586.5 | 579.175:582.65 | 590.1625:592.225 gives 0.04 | 20.6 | 20.1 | 20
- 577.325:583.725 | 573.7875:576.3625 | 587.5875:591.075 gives -0.50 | 20.2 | 20.4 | 16.9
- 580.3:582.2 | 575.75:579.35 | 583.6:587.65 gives -0.06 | 20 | 20.7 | 20.2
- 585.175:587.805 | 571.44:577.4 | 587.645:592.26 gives -0.26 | 20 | 20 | 17.7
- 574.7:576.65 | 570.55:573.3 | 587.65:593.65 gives -0.12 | 19.2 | 20.2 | 18.3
